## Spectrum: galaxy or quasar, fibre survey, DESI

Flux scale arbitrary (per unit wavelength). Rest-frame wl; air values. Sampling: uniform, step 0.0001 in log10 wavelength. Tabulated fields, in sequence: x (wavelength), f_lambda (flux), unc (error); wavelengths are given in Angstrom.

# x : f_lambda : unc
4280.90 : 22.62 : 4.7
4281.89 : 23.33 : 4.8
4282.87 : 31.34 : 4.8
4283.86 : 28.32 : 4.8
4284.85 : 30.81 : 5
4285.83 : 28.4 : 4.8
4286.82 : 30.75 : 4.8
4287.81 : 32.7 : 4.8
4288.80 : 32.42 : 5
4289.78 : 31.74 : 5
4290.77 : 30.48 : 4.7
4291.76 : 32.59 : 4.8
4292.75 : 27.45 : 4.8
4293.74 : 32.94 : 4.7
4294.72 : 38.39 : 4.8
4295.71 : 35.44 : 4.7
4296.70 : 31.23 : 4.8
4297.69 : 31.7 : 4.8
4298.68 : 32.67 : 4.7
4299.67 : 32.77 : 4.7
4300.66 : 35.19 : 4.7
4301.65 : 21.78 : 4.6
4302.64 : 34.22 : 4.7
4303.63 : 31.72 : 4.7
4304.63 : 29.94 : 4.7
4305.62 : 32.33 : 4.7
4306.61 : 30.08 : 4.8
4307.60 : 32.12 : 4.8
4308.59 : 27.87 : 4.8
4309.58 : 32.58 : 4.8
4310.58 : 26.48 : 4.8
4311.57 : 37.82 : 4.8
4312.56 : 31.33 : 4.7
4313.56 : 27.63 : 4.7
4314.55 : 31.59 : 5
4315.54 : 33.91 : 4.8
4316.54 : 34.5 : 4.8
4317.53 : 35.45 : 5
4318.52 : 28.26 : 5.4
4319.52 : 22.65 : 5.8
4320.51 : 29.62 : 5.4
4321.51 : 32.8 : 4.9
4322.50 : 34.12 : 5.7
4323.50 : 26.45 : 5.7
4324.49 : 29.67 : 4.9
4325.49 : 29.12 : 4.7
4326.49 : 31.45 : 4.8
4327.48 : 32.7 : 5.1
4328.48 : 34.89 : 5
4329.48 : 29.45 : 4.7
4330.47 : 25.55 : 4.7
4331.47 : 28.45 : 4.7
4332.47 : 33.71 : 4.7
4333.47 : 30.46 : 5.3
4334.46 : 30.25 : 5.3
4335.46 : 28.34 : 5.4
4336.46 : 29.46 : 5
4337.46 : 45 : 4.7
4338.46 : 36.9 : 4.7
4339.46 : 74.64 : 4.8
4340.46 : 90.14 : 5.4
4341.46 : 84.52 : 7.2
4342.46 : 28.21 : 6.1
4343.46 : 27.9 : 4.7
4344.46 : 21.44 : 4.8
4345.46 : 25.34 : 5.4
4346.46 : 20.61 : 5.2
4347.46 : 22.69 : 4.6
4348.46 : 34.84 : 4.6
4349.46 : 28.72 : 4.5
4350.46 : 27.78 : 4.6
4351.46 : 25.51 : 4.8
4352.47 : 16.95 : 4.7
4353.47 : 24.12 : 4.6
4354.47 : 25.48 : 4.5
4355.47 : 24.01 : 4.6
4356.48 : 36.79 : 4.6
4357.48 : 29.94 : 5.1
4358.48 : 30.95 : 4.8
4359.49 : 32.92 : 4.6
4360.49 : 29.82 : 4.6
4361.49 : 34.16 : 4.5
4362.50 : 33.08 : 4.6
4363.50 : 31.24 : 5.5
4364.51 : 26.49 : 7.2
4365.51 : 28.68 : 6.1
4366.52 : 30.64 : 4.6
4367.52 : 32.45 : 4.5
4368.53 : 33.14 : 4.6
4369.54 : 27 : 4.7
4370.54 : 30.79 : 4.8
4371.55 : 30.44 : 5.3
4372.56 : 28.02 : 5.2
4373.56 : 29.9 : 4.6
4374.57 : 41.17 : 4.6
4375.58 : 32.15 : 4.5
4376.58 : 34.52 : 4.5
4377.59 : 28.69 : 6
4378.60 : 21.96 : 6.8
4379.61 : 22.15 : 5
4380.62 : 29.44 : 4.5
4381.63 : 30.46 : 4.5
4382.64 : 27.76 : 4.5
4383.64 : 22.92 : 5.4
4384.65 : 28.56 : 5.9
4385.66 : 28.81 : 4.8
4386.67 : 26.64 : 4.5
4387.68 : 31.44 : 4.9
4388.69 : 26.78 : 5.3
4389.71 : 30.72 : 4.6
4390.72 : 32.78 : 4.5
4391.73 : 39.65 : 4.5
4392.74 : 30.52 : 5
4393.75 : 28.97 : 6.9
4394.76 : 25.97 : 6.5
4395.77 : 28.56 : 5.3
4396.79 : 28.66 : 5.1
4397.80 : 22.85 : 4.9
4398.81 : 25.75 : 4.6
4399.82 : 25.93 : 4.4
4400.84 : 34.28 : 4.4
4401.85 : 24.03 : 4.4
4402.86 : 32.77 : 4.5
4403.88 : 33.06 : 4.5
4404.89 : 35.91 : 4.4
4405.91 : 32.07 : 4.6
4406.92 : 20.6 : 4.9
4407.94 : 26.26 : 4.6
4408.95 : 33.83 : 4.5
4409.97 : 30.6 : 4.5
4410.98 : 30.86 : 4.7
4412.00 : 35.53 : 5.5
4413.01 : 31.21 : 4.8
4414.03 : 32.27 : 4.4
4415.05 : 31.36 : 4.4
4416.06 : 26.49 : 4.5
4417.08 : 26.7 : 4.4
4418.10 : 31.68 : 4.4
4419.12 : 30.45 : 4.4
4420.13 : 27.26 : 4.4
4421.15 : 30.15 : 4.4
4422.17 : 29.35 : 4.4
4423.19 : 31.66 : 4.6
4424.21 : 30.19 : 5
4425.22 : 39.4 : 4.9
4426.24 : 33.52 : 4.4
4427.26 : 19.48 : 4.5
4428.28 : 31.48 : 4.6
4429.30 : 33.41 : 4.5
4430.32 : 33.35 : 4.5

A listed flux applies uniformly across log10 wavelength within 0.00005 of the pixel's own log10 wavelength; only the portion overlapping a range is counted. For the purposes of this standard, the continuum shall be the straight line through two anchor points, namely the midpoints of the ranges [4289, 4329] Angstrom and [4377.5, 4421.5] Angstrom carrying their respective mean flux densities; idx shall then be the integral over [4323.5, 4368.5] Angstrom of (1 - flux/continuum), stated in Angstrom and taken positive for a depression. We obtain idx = -3.7 Angstrom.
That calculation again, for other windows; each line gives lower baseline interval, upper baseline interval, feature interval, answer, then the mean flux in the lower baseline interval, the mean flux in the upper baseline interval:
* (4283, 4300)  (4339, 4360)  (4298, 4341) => -0.4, 31.8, 34.8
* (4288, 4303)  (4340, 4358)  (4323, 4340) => -0.7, 32.1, 32.9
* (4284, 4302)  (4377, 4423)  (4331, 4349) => -4.7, 31.7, 29.2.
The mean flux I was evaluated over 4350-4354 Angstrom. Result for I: 23.6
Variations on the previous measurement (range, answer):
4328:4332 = 29.6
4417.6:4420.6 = 29.9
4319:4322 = 28.3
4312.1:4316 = 31.1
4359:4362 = 32.3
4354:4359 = 29.4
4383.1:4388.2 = 27.7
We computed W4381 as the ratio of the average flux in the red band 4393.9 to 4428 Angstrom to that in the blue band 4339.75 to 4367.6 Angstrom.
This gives 0.9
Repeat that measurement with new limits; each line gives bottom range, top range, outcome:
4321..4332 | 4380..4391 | 0.94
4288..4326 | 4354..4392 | 0.96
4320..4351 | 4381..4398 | 0.83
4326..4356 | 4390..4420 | 0.88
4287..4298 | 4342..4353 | 0.78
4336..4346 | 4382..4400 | 0.62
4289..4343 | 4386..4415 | 0.87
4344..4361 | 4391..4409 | 1.09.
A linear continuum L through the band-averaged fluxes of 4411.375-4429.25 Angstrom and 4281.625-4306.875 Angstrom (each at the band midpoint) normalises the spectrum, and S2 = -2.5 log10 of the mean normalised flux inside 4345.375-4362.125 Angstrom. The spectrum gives 0.116 mag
